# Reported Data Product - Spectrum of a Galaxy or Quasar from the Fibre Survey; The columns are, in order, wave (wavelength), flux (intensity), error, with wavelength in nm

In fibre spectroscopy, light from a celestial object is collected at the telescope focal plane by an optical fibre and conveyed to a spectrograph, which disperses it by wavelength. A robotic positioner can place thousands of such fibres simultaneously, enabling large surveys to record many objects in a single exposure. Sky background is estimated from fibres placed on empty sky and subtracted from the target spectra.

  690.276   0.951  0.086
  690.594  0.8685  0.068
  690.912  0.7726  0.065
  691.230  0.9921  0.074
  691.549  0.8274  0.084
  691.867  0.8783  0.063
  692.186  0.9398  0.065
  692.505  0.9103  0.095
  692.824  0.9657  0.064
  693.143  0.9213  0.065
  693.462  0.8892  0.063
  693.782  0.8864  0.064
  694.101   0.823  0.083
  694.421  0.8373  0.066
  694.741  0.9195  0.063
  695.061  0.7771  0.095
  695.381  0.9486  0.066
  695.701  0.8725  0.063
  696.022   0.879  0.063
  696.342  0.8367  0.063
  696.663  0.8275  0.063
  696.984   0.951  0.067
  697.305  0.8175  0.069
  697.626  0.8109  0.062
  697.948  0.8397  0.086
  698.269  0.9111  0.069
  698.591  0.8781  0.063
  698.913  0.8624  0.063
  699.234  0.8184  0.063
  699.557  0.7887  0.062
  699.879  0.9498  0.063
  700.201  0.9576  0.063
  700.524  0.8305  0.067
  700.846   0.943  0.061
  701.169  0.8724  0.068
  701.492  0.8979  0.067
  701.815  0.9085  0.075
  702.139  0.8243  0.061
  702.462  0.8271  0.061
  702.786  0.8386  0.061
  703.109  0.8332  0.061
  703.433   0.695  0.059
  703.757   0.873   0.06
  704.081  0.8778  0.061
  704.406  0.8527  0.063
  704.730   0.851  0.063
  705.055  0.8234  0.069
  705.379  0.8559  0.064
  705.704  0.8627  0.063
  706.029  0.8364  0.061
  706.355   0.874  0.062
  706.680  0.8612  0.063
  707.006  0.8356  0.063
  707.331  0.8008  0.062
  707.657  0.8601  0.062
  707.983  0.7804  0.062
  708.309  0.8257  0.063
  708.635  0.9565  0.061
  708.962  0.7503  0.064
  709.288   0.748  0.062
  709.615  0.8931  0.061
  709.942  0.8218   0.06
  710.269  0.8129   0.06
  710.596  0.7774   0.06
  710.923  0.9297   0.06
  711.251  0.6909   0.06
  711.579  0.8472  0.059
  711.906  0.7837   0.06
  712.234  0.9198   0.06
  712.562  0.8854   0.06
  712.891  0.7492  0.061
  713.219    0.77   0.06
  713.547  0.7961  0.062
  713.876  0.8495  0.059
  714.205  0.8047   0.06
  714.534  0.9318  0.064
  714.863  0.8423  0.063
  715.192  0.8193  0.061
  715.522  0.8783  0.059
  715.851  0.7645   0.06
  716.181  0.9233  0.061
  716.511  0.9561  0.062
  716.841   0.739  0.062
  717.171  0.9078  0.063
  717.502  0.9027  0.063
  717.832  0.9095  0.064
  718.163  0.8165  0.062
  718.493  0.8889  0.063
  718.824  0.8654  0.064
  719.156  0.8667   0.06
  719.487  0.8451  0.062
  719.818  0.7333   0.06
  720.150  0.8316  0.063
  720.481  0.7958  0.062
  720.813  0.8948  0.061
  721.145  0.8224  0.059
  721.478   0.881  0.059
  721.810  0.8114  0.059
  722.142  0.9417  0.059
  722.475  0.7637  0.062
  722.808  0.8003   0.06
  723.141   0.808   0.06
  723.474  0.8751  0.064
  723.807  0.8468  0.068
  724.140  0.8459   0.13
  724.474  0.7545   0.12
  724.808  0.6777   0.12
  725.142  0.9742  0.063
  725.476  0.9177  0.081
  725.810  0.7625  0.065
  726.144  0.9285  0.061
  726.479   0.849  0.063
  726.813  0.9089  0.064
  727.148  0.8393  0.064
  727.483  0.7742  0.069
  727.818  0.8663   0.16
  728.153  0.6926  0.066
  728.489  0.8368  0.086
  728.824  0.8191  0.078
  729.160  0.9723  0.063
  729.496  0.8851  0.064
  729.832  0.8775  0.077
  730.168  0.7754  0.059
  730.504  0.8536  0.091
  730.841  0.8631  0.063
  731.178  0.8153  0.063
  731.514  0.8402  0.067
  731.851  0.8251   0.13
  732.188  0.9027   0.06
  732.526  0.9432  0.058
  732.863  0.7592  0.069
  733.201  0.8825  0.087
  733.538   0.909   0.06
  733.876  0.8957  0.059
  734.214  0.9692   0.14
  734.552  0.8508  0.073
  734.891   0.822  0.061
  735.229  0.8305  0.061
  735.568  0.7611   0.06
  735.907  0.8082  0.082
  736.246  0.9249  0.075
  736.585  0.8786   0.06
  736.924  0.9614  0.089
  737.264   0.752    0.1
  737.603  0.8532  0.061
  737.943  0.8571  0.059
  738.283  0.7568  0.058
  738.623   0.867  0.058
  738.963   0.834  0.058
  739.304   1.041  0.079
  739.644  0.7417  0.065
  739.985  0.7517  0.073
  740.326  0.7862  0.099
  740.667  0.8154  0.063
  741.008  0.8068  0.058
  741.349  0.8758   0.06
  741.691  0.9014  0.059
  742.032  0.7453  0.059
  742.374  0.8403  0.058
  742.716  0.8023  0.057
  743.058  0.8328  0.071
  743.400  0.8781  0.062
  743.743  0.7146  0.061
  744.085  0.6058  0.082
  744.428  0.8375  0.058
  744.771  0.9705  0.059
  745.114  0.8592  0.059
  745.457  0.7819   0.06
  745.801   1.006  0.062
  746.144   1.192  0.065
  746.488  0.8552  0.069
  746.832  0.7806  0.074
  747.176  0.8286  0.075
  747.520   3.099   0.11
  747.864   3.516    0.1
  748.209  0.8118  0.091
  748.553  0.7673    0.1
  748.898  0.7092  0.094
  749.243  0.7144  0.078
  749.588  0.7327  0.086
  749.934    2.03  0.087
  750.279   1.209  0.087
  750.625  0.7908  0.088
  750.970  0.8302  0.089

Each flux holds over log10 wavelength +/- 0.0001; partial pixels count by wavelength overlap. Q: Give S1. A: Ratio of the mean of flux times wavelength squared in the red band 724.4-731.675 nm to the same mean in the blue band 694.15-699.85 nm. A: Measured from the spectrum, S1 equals 1.1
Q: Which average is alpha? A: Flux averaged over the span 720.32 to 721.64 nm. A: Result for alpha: 0.848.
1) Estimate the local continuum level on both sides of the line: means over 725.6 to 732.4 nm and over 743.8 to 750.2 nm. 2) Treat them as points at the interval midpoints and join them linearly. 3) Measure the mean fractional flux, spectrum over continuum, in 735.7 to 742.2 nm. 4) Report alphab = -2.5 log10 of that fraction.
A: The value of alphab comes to 0.21 mag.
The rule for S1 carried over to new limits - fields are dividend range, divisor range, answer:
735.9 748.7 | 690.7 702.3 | 1.27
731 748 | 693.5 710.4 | 1.23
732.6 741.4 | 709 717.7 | 1.08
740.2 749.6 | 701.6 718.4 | 1.32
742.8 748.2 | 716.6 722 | 1.48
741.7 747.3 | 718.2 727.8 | 1.07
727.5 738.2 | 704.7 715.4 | 1.09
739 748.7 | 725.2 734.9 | 1.23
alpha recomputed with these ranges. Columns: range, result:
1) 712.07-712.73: 0.901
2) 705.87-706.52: 0.855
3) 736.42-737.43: 0.864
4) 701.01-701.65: 0.885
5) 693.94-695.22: 0.839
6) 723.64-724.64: 0.816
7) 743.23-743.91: 0.796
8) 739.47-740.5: 0.761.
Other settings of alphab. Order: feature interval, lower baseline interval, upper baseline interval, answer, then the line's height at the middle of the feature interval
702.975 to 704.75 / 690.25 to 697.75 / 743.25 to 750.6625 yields 0.12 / 0.925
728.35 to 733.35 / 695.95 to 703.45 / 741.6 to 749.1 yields 0.17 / 0.998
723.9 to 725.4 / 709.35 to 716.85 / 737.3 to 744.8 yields 0.01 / 0.829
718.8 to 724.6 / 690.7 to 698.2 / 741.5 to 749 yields 0.17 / 0.977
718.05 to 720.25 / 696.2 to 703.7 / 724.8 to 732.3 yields 0.02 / 0.852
